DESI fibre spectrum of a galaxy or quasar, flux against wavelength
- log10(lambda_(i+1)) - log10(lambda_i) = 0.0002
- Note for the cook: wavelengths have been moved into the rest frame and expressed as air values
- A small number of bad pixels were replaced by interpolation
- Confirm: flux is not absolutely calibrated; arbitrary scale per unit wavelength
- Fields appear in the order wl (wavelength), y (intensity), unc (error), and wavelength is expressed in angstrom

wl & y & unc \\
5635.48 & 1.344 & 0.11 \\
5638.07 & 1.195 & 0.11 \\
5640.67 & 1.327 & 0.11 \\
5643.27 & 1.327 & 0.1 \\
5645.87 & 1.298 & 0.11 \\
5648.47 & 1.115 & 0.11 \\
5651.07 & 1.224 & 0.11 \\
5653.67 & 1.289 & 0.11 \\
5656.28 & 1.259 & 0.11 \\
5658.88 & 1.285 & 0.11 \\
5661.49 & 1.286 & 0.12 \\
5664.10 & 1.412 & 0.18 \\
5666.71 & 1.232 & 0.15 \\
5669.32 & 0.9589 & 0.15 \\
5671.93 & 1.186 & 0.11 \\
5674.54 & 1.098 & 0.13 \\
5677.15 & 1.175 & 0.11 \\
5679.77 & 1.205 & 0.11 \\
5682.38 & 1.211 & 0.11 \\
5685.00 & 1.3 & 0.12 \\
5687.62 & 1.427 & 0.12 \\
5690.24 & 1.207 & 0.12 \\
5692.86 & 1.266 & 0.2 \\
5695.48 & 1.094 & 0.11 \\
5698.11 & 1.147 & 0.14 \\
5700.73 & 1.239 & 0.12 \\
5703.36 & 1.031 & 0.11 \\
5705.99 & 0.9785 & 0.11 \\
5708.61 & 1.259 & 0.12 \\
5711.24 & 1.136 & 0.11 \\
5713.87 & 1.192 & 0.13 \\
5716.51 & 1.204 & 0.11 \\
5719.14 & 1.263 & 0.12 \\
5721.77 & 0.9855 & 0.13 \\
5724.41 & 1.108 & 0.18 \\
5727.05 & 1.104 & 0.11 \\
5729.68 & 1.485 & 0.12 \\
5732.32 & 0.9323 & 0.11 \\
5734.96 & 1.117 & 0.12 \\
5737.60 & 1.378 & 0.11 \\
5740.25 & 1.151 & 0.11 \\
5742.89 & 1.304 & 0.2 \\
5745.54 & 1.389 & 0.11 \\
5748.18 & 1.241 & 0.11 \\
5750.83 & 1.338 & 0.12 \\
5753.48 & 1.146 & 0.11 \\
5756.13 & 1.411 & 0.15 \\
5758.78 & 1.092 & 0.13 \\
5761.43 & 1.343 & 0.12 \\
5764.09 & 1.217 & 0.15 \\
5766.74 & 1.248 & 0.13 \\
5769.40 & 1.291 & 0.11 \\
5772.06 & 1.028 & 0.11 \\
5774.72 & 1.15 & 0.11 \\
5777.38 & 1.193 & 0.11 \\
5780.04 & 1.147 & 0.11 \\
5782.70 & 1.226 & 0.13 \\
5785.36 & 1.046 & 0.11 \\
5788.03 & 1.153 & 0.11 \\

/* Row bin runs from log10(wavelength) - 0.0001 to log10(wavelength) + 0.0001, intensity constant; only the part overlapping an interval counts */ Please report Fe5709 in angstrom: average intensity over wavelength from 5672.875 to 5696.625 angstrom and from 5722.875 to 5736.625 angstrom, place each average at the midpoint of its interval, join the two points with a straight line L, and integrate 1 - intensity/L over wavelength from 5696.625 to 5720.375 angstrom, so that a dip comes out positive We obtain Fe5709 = 0.5 angstrom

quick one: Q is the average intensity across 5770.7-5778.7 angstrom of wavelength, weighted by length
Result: 1.12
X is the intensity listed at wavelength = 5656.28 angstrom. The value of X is 1.259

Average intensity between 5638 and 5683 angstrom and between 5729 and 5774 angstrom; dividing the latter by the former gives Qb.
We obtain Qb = 1.0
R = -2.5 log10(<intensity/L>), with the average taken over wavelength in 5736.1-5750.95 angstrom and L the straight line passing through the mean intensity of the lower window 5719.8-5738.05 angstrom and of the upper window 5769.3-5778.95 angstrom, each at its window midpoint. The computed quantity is -0.128 mag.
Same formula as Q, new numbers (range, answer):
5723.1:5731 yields 1.23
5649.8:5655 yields 1.26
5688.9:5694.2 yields 1.24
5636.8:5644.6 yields 1.28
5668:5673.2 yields 1.07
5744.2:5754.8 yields 1.28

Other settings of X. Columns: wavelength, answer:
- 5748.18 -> 1.241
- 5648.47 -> 1.115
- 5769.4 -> 1.291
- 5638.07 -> 1.195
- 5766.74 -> 1.248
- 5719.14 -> 1.263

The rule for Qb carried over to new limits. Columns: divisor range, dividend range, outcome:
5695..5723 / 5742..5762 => 1.12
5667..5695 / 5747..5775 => 1.02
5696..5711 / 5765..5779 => 1.05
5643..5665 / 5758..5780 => 0.94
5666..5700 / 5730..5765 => 1.04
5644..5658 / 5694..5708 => 0.89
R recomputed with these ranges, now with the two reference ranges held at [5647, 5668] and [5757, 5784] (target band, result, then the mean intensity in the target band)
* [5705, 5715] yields 0.08 mag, 1.15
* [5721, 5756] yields 0.00 mag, 1.22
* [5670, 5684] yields 0.07 mag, 1.17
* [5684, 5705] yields 0.03 mag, 1.21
